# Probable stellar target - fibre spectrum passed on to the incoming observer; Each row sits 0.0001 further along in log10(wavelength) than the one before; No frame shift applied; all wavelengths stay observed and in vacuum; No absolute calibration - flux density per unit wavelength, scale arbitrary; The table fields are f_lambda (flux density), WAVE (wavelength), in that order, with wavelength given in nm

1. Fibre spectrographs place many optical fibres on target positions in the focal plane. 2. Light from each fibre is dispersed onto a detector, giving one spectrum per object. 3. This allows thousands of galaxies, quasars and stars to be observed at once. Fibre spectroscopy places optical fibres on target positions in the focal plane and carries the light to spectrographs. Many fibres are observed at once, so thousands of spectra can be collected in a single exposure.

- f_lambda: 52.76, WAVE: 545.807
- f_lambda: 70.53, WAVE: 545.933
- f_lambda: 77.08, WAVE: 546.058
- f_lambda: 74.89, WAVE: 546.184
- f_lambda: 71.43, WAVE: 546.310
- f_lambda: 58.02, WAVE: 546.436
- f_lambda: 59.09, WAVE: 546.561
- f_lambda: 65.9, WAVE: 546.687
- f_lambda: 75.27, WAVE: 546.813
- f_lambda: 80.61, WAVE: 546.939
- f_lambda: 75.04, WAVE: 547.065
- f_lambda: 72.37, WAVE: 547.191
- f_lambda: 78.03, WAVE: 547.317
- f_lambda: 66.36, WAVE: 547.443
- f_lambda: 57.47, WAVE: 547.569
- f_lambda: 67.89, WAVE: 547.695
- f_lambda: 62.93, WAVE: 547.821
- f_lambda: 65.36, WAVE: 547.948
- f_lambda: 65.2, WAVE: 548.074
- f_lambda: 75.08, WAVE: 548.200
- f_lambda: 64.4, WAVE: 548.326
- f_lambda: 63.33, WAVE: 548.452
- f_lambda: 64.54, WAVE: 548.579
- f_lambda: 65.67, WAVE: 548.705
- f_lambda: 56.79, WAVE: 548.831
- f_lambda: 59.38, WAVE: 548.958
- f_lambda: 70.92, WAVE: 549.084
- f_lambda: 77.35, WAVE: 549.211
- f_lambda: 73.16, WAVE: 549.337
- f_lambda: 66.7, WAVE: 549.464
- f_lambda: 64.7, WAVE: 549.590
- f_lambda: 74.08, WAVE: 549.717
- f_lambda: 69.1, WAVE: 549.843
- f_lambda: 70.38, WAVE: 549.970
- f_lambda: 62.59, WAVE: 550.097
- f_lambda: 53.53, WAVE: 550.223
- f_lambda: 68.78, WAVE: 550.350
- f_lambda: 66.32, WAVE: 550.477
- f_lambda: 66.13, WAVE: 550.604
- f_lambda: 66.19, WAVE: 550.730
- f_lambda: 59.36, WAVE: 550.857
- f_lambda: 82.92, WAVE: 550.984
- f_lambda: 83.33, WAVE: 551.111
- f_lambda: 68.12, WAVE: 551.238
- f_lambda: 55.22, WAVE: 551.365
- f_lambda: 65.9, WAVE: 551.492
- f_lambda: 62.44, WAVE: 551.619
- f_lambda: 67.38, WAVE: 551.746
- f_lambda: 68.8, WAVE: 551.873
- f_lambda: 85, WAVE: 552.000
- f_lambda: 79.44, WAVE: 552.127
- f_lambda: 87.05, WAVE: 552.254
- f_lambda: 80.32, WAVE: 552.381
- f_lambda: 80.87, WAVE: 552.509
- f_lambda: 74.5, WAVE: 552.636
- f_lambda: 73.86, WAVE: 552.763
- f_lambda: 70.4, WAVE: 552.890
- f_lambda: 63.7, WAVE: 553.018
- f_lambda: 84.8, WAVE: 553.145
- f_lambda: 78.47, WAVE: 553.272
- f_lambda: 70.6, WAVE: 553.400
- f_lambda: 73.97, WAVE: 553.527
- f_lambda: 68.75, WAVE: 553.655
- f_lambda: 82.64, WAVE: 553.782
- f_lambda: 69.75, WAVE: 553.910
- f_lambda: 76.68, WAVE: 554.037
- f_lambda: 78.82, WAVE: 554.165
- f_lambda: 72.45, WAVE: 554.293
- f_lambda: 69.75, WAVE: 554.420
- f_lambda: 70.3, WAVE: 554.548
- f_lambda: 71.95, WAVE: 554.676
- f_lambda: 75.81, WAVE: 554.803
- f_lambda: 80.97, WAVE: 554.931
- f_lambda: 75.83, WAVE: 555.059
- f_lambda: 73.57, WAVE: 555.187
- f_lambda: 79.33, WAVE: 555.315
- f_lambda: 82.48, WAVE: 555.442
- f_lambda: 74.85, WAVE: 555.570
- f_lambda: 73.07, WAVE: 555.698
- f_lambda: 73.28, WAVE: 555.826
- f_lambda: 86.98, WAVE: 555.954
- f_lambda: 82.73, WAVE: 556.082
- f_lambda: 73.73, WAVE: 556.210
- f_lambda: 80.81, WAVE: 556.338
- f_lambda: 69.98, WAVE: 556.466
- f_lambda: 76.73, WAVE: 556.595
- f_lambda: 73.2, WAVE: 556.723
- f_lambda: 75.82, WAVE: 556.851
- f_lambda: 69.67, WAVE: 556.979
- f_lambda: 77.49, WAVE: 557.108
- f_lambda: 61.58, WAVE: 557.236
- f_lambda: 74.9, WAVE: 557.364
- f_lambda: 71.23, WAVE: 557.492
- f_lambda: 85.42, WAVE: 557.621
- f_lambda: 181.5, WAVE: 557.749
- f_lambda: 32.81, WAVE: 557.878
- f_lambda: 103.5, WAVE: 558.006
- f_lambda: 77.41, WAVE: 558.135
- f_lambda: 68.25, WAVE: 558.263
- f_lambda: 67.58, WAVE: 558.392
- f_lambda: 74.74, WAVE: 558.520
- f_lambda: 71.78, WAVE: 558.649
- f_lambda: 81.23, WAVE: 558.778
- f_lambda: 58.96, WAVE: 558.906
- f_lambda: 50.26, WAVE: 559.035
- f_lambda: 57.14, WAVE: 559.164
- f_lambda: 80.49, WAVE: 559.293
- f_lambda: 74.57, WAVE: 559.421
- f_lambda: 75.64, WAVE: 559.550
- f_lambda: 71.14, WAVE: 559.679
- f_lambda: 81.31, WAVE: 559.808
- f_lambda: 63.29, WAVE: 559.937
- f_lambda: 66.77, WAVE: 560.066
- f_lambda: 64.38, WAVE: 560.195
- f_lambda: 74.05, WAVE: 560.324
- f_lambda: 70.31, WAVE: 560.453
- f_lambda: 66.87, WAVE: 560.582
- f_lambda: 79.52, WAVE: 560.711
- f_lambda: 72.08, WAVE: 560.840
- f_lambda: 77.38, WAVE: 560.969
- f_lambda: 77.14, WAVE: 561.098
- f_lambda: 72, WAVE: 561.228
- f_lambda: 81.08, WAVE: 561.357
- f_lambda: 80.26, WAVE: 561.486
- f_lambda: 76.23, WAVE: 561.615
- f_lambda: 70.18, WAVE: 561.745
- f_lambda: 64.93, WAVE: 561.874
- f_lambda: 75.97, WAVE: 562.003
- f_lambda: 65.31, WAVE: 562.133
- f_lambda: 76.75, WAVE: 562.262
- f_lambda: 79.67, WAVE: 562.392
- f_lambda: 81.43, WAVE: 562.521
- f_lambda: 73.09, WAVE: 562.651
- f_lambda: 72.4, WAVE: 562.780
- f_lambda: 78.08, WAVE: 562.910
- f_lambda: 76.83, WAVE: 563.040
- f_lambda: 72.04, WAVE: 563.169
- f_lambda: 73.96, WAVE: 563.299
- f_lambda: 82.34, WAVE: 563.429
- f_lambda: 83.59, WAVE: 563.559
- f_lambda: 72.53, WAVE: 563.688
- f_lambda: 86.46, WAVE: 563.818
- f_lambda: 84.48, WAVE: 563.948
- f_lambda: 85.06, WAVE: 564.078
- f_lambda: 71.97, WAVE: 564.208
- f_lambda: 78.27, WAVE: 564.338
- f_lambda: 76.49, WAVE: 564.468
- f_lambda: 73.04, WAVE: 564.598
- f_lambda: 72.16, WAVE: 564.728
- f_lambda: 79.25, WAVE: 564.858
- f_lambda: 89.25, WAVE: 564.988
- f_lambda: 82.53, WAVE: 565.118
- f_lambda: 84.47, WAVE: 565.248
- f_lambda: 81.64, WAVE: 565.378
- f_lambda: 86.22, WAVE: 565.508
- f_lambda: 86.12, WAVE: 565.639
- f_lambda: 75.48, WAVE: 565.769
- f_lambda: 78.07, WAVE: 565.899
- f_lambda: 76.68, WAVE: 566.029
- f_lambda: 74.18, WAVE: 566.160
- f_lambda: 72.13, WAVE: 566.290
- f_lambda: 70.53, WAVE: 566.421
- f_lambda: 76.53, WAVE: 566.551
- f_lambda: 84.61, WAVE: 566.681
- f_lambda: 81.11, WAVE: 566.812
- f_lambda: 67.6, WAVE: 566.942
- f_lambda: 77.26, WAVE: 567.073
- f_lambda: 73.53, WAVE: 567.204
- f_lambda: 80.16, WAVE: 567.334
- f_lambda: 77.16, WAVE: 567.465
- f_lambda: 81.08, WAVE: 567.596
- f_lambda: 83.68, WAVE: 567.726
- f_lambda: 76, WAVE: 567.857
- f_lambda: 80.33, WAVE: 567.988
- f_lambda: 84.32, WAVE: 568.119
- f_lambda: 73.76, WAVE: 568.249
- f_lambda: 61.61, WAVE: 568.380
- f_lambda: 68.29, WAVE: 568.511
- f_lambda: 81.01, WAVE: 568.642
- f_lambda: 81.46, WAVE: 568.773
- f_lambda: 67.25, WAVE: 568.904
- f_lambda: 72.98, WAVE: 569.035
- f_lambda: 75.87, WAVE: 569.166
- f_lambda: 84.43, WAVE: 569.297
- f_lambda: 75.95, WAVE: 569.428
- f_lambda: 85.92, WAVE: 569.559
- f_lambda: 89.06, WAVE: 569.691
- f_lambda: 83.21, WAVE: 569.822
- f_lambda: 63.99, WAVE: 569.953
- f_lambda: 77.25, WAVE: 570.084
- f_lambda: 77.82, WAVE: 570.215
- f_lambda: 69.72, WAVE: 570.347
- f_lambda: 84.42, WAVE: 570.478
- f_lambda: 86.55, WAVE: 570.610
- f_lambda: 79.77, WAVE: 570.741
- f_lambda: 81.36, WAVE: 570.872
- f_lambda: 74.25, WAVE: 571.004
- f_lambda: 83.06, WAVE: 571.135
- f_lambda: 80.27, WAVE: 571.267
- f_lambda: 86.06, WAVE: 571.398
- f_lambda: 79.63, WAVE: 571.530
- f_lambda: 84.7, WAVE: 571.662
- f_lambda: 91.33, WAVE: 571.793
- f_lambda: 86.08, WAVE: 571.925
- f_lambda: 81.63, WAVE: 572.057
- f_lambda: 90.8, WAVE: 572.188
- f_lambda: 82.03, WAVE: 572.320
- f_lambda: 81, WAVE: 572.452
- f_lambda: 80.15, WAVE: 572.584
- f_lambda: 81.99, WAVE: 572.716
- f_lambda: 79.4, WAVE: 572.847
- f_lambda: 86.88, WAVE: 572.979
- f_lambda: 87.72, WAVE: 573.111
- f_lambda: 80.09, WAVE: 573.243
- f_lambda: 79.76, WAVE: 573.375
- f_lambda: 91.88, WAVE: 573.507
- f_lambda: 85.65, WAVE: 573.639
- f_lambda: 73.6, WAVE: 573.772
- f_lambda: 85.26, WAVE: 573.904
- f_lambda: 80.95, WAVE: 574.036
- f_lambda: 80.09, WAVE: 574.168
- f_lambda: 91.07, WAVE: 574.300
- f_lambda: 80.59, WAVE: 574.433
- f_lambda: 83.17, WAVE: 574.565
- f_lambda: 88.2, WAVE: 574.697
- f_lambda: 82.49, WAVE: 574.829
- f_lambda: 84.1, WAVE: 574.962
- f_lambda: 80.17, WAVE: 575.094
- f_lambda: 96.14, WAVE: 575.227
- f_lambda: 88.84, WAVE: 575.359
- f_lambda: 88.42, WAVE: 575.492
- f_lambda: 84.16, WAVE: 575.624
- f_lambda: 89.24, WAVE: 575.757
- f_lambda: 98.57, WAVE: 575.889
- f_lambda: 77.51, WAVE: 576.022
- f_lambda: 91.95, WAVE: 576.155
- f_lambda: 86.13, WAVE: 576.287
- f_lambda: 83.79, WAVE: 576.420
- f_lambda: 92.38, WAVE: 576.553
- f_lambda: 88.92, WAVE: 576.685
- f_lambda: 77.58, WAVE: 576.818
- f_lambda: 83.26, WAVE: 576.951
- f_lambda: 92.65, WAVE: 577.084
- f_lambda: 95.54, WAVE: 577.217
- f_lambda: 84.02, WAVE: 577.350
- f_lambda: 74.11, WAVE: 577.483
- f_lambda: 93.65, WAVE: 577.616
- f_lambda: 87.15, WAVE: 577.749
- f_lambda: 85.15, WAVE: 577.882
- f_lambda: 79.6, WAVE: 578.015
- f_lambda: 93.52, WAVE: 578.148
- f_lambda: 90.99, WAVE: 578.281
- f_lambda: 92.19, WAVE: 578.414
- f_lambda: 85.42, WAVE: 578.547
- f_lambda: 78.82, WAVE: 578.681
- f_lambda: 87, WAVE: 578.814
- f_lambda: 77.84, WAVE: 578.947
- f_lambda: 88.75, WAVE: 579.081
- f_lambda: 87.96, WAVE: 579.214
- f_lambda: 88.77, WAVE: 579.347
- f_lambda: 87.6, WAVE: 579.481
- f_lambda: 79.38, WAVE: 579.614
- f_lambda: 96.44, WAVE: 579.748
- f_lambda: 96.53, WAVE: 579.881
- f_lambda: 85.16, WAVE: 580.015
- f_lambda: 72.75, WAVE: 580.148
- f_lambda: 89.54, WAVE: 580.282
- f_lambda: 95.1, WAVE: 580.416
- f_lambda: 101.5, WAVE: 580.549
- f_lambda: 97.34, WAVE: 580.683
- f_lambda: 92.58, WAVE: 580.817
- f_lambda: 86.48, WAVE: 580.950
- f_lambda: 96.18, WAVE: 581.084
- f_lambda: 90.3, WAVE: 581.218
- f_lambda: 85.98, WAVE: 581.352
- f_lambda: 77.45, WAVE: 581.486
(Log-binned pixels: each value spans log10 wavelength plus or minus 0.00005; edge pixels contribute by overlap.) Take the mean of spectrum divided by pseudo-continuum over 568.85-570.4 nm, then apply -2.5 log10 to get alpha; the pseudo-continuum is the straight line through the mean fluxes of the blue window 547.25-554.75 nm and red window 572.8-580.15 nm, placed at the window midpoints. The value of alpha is 0.06 mag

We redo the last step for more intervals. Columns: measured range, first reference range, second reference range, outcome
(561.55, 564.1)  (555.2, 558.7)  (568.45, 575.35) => 0.047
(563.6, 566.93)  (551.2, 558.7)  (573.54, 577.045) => 0.024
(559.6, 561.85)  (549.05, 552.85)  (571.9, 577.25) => 0.055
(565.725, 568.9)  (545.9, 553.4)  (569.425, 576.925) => 0.053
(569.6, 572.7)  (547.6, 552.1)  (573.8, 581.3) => 0.016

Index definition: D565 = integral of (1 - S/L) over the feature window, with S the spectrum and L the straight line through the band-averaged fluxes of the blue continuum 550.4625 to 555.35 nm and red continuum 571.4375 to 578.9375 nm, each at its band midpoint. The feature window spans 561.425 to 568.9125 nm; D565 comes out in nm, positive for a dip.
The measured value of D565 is 0.26 nm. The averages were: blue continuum 73.4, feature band 77.3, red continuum 85.4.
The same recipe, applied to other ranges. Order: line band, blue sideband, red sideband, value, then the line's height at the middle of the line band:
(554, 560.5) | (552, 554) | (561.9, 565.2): 0.13 nm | 76.8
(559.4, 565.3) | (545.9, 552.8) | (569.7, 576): 0.10 nm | 77.1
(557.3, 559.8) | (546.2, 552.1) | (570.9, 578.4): -0.09 nm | 74.3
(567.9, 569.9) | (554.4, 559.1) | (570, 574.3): 0.09 nm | 81.1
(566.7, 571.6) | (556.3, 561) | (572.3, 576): 0.20 nm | 81.4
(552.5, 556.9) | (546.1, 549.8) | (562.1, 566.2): -0.18 nm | 72.4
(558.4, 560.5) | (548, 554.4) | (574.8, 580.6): 0.17 nm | 75.8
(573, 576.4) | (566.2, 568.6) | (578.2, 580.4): -0.11 nm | 82.7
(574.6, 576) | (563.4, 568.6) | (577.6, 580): -0.04 nm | 84.9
